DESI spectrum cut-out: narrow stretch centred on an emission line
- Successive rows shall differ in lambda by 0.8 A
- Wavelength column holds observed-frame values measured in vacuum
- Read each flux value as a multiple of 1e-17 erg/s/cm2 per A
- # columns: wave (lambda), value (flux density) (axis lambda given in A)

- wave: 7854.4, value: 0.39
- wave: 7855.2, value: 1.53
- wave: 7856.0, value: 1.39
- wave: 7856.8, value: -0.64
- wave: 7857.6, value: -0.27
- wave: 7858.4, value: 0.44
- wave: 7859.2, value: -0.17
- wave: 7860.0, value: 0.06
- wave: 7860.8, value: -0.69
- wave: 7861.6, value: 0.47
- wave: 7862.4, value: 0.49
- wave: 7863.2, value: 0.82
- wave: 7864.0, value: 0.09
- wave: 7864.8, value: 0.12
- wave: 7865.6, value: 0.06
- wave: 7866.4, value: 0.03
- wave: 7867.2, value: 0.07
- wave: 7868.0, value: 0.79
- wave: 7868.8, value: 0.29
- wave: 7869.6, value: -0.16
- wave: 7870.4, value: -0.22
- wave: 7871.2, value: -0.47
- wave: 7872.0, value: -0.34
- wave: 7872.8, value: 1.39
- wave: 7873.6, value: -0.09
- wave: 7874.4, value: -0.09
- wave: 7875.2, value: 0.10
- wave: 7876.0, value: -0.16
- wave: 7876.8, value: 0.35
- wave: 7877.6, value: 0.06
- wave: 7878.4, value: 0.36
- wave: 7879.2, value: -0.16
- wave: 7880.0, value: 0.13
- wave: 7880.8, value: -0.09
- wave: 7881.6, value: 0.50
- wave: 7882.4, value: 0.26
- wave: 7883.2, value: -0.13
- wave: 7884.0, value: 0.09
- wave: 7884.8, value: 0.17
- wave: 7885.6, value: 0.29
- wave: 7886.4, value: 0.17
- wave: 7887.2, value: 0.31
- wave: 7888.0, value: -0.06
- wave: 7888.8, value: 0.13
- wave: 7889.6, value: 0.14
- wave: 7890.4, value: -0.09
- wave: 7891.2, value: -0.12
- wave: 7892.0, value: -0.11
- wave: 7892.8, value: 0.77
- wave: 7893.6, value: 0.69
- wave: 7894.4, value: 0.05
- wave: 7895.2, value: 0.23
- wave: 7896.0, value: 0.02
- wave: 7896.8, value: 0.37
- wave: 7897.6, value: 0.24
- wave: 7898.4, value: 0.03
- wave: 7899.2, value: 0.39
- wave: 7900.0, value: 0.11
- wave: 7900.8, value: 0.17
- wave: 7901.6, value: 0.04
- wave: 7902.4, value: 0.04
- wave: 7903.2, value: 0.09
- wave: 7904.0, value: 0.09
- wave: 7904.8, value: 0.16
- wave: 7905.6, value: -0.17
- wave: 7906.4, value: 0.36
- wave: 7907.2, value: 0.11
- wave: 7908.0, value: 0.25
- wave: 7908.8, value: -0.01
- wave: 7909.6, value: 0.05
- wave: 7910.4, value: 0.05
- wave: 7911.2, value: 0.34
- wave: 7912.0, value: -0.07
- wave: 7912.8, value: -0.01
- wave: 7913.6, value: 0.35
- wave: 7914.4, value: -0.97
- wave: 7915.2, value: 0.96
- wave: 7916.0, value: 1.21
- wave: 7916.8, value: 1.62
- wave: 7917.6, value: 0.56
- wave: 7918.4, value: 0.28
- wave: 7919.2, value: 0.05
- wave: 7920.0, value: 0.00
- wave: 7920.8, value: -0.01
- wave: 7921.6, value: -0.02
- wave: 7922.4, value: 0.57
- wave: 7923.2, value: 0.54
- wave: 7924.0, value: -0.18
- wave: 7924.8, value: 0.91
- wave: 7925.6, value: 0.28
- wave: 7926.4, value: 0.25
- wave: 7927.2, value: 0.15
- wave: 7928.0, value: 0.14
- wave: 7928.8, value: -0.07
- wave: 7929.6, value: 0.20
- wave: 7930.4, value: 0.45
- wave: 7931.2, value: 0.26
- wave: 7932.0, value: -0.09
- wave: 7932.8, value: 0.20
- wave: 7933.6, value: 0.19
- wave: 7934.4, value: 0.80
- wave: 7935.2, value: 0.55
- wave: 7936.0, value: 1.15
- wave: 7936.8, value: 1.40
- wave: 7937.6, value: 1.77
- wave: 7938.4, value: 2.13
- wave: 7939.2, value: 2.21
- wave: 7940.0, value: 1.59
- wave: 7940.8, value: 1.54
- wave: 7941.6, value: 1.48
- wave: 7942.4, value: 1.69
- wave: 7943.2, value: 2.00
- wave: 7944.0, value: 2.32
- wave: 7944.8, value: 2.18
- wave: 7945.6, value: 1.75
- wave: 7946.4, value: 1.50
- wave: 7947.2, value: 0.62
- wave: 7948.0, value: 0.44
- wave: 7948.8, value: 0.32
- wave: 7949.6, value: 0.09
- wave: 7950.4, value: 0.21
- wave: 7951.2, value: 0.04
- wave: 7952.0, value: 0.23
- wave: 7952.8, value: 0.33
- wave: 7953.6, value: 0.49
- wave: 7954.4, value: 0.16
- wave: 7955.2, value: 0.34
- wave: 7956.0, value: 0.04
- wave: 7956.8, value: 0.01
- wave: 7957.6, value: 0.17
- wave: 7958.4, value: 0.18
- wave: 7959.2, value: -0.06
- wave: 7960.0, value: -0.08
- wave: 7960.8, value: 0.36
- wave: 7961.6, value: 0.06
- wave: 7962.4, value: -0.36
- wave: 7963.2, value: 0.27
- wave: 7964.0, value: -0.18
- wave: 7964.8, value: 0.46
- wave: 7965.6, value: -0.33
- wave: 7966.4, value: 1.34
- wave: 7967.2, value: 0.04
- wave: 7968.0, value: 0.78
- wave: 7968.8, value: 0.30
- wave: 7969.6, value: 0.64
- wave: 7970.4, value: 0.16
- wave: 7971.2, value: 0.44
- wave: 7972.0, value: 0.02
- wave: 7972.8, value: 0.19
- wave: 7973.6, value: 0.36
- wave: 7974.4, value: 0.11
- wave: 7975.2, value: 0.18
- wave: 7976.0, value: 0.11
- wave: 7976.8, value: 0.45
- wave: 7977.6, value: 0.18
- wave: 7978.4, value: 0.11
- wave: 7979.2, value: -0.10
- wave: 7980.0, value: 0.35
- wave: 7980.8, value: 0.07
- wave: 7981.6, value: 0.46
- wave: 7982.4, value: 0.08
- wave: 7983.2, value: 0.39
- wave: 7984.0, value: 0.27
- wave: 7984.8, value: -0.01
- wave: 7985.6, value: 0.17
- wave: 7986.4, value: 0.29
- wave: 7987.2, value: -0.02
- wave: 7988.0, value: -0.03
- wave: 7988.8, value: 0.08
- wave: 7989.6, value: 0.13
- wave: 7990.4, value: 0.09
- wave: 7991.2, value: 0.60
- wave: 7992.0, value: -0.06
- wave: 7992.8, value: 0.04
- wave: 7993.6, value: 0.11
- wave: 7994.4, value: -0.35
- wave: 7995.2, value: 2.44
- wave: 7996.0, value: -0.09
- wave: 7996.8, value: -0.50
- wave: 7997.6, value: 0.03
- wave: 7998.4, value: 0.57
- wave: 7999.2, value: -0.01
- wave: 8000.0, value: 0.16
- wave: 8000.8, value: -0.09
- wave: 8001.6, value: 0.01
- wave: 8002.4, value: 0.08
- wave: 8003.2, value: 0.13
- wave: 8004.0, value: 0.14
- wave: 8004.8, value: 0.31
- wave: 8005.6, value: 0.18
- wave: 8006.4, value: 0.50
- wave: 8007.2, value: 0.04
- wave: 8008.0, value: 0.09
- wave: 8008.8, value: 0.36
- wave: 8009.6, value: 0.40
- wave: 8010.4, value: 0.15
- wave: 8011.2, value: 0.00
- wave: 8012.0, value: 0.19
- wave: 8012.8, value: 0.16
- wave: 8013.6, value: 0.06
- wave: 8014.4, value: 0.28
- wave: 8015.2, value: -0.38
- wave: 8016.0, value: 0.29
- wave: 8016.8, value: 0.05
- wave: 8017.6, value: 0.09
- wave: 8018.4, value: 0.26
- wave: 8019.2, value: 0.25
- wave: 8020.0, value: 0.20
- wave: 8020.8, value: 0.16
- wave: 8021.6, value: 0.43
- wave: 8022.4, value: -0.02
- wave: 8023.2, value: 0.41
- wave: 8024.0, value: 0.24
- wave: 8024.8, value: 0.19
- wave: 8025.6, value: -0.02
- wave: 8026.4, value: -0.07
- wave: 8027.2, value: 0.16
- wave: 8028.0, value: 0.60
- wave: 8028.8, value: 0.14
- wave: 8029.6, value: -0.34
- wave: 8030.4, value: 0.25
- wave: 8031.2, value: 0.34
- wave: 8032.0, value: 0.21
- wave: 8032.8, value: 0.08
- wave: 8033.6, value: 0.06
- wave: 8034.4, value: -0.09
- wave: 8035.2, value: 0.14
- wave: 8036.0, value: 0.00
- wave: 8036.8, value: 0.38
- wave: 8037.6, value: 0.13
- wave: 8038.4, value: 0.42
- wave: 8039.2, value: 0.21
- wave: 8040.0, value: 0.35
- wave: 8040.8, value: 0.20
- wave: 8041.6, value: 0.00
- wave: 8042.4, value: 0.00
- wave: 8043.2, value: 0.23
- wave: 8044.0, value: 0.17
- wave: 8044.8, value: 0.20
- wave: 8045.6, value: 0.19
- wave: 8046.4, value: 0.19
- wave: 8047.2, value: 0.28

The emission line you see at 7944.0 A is [O II] 3727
